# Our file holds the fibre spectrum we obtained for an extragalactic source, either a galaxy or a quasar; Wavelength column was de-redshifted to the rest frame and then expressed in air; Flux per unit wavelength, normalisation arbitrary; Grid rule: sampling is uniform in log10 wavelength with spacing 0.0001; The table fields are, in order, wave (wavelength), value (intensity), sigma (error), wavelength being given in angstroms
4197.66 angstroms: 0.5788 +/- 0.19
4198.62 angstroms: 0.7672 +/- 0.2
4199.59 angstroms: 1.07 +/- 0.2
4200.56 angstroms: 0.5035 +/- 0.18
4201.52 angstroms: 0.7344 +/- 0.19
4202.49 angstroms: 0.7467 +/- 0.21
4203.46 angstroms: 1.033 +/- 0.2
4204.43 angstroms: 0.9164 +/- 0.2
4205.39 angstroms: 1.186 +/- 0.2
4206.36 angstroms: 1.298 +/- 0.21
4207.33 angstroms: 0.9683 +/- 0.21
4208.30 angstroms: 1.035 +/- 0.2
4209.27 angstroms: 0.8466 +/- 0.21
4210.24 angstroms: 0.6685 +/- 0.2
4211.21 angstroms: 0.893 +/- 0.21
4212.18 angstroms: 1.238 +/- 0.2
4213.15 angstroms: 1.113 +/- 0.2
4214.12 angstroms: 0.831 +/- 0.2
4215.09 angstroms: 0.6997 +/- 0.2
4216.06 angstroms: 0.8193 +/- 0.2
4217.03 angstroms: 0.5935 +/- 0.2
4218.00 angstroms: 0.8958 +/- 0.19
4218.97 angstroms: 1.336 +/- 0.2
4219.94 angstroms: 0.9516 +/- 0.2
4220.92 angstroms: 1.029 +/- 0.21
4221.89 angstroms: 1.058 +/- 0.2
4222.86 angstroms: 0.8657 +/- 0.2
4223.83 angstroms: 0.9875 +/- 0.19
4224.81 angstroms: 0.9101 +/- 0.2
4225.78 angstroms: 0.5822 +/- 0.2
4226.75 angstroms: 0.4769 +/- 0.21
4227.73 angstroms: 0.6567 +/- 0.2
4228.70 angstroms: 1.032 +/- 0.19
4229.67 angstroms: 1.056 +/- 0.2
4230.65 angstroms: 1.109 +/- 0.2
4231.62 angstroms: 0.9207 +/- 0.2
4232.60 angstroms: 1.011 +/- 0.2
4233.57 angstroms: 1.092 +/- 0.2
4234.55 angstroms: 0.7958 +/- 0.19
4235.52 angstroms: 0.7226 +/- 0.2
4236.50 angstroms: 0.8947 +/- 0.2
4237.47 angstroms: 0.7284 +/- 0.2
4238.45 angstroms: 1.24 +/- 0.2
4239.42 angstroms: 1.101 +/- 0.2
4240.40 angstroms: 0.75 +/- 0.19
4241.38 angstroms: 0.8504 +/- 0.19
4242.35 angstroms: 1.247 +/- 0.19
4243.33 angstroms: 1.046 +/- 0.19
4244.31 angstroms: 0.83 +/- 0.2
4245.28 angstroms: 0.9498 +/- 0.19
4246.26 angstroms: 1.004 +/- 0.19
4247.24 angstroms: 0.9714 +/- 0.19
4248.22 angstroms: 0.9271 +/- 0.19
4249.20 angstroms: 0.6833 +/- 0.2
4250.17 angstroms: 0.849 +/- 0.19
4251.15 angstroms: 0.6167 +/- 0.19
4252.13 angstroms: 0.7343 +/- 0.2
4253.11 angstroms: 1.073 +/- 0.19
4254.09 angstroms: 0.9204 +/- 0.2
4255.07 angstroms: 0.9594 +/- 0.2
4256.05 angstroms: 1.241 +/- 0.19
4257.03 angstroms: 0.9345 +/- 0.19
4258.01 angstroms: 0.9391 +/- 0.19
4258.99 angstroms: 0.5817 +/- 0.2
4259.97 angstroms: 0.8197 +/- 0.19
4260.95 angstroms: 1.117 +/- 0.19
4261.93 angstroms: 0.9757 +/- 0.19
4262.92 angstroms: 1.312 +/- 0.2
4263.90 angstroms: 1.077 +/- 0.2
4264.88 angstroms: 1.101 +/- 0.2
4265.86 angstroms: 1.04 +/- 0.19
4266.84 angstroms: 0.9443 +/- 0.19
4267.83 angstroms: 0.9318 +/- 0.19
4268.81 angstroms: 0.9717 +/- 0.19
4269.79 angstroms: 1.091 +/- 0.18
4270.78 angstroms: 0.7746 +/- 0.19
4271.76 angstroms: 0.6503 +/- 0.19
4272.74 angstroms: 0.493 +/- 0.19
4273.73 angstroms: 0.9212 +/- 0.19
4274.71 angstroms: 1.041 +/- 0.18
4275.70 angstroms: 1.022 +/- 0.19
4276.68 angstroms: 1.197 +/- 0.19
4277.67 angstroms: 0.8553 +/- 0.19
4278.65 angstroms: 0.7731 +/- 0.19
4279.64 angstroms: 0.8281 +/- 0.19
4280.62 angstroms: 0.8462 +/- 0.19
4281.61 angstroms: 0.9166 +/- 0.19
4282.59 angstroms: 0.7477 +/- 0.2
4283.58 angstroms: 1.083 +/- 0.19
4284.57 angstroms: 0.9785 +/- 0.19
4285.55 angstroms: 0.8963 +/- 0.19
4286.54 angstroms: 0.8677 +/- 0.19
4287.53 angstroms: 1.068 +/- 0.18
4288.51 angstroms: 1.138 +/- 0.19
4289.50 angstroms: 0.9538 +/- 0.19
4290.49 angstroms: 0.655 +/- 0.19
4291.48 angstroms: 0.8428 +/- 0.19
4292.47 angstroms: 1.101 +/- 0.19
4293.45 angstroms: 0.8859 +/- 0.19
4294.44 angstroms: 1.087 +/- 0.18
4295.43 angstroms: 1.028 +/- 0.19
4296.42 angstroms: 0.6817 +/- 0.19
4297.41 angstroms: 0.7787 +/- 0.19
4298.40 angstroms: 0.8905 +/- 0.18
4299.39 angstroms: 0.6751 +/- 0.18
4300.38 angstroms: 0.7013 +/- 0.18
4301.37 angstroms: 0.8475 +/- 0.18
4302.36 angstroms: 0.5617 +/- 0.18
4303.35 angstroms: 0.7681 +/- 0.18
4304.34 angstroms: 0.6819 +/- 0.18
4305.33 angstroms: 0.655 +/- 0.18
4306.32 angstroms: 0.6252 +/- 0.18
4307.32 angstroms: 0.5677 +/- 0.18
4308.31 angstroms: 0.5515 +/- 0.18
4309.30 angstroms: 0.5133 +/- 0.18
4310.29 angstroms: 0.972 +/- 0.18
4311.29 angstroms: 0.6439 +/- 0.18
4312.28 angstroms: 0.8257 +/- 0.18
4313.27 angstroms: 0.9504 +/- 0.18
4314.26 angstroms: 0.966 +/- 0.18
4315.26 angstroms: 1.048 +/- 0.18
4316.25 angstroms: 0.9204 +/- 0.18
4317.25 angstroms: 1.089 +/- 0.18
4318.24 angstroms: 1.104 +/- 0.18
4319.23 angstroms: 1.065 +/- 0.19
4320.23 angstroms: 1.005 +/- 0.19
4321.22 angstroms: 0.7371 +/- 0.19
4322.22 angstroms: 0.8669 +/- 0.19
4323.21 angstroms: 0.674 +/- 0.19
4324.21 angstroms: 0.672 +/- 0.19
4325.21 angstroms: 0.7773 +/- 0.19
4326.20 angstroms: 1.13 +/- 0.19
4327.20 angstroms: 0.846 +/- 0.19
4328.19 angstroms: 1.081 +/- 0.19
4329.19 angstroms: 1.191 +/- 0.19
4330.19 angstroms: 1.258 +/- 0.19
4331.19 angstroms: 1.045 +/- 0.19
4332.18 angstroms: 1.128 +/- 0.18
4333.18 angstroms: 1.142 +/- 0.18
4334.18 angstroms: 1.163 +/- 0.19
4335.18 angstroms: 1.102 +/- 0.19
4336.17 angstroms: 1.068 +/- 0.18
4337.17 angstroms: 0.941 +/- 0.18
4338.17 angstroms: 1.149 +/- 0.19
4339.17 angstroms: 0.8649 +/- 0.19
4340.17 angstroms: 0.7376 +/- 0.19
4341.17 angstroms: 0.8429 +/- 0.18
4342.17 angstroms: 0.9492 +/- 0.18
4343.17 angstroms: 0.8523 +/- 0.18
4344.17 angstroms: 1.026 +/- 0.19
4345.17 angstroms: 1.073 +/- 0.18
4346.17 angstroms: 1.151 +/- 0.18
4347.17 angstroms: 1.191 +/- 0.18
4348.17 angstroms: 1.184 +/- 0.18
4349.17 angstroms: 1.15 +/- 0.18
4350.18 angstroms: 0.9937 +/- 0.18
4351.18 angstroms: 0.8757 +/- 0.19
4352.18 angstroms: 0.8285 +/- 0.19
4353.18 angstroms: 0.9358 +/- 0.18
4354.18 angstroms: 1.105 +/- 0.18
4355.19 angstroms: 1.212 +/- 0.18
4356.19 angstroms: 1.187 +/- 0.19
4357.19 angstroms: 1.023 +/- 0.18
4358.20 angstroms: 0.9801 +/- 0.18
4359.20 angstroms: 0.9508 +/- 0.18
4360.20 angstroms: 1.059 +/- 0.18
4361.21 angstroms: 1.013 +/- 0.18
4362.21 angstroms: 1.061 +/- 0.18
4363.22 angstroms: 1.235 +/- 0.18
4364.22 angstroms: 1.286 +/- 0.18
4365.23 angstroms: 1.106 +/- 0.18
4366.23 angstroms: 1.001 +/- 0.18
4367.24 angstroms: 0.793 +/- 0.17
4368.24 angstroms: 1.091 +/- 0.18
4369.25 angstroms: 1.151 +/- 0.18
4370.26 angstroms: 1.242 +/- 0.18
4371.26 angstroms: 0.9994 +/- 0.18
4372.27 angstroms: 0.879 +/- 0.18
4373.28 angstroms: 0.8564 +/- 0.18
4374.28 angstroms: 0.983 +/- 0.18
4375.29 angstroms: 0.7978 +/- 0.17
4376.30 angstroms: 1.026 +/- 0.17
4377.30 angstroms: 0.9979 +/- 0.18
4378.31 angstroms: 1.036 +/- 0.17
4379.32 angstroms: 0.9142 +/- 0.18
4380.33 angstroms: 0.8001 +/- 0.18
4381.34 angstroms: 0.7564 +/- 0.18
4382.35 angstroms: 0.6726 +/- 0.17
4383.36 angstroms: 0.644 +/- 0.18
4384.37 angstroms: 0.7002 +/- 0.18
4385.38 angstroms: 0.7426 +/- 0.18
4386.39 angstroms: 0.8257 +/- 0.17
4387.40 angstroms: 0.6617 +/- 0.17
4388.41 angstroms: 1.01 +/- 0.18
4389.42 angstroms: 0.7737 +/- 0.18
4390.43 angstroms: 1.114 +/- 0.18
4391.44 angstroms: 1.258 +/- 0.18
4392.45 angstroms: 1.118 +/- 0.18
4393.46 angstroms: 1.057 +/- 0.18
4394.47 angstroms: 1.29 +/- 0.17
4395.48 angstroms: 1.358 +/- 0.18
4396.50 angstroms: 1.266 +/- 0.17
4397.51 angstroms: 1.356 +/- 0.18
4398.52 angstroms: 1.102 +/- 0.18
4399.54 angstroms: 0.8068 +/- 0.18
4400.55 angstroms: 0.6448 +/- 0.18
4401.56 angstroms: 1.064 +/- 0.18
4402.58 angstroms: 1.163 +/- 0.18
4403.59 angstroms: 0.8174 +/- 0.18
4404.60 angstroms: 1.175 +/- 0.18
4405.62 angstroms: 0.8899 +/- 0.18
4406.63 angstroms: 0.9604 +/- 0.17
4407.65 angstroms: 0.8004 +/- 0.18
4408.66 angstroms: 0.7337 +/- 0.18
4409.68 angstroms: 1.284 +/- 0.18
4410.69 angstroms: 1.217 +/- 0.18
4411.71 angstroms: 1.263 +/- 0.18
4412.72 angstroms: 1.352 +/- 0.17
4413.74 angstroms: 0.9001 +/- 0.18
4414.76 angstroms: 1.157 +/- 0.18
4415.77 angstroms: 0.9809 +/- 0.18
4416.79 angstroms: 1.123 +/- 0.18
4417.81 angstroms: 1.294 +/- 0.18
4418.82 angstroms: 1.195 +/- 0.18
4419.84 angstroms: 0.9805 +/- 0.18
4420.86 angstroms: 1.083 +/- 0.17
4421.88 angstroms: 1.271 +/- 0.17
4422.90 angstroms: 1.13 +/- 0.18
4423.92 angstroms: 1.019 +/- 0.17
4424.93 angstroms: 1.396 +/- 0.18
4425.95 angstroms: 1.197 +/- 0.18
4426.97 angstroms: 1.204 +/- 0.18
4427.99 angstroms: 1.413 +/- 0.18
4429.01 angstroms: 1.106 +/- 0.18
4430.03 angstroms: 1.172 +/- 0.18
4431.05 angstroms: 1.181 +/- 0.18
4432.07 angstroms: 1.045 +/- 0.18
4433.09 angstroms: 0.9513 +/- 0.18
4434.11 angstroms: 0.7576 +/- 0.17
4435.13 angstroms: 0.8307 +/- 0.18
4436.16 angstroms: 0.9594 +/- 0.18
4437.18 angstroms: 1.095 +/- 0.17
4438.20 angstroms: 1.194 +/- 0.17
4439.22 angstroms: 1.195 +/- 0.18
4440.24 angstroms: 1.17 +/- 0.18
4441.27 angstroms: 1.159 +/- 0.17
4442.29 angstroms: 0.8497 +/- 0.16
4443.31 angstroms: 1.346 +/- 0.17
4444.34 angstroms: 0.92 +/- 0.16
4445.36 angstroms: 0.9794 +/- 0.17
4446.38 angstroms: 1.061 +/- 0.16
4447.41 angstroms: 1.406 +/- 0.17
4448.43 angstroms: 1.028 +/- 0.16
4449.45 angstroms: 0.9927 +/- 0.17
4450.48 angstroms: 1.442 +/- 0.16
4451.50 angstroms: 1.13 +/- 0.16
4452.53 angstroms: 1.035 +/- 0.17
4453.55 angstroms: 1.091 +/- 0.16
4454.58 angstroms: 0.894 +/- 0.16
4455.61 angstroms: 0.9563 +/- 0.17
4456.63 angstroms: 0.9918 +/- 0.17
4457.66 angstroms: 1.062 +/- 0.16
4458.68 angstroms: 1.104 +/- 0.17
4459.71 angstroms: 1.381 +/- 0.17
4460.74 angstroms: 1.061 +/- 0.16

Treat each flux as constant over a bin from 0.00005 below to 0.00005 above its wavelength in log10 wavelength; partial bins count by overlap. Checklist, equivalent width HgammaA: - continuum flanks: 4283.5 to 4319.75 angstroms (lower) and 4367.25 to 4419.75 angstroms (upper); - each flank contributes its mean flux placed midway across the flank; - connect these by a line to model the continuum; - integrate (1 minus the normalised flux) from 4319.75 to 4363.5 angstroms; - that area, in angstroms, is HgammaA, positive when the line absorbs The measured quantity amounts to -4.3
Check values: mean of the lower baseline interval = 0.853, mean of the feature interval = 1.01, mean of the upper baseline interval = 1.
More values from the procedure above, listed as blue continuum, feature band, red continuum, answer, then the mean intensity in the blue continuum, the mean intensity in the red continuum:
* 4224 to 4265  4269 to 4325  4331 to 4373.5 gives 7.19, 0.924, 1.04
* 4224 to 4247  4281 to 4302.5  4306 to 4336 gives 0.83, 0.915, 0.926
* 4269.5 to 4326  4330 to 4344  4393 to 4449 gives -1.25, 0.852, 1.1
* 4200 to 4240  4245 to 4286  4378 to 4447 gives 1.00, 0.916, 1.04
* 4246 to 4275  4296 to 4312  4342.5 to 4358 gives 4.67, 0.922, 1.05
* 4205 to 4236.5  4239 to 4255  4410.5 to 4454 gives 0.67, 0.926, 1.12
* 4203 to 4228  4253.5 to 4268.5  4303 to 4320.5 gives -1.98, 0.921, 0.829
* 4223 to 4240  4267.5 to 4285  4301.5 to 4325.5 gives -1.00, 0.899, 0.803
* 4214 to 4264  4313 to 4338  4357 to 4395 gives -1.30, 0.919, 0.971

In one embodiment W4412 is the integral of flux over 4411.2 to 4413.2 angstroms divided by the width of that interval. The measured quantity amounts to 1.31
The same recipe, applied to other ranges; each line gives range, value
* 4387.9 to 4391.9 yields 1.04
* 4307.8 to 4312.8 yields 0.703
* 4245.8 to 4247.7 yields 0.987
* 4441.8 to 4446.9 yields 1.03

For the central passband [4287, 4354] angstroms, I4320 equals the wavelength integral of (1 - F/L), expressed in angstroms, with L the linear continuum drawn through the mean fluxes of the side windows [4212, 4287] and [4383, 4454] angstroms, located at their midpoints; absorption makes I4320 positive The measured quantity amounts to 4.6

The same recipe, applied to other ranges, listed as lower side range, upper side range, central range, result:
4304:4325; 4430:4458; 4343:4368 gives -4.44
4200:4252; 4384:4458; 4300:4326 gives 4.73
